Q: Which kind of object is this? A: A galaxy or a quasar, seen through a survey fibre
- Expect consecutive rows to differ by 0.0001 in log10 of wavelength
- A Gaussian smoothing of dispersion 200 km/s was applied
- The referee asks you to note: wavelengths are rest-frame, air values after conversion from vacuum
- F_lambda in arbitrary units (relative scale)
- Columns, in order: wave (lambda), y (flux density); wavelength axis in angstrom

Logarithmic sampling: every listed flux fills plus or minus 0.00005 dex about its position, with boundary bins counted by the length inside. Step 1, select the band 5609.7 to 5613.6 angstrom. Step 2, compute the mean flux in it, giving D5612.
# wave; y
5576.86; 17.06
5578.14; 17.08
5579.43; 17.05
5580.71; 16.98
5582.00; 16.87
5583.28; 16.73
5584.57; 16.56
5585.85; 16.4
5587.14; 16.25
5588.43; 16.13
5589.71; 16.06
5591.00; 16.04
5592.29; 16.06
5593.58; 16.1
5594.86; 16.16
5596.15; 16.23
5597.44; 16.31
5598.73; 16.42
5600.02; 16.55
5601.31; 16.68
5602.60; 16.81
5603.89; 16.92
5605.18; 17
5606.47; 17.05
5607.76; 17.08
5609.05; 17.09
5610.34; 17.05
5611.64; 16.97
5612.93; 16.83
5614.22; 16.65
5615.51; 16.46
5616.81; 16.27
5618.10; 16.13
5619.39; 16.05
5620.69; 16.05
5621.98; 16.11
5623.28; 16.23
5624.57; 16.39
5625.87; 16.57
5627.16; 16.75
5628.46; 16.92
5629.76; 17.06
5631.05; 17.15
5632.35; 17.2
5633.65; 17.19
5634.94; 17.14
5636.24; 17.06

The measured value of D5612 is 16.9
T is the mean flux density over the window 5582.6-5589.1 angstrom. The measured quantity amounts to 16.4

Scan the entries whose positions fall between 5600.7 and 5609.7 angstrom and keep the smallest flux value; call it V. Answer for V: 16.68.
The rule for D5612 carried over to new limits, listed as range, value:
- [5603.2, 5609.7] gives 17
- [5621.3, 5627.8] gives 16.4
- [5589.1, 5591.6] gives 16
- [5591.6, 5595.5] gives 16.1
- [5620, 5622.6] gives 16.1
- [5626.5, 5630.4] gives 16.9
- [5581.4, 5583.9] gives 16.8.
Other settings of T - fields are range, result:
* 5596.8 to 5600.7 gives 16.4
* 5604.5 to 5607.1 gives 17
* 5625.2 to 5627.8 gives 16.7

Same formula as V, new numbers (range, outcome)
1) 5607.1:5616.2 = 16.46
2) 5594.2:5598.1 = 16.16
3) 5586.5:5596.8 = 16.04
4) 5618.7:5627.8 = 16.05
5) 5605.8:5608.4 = 17.05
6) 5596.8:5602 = 16.31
